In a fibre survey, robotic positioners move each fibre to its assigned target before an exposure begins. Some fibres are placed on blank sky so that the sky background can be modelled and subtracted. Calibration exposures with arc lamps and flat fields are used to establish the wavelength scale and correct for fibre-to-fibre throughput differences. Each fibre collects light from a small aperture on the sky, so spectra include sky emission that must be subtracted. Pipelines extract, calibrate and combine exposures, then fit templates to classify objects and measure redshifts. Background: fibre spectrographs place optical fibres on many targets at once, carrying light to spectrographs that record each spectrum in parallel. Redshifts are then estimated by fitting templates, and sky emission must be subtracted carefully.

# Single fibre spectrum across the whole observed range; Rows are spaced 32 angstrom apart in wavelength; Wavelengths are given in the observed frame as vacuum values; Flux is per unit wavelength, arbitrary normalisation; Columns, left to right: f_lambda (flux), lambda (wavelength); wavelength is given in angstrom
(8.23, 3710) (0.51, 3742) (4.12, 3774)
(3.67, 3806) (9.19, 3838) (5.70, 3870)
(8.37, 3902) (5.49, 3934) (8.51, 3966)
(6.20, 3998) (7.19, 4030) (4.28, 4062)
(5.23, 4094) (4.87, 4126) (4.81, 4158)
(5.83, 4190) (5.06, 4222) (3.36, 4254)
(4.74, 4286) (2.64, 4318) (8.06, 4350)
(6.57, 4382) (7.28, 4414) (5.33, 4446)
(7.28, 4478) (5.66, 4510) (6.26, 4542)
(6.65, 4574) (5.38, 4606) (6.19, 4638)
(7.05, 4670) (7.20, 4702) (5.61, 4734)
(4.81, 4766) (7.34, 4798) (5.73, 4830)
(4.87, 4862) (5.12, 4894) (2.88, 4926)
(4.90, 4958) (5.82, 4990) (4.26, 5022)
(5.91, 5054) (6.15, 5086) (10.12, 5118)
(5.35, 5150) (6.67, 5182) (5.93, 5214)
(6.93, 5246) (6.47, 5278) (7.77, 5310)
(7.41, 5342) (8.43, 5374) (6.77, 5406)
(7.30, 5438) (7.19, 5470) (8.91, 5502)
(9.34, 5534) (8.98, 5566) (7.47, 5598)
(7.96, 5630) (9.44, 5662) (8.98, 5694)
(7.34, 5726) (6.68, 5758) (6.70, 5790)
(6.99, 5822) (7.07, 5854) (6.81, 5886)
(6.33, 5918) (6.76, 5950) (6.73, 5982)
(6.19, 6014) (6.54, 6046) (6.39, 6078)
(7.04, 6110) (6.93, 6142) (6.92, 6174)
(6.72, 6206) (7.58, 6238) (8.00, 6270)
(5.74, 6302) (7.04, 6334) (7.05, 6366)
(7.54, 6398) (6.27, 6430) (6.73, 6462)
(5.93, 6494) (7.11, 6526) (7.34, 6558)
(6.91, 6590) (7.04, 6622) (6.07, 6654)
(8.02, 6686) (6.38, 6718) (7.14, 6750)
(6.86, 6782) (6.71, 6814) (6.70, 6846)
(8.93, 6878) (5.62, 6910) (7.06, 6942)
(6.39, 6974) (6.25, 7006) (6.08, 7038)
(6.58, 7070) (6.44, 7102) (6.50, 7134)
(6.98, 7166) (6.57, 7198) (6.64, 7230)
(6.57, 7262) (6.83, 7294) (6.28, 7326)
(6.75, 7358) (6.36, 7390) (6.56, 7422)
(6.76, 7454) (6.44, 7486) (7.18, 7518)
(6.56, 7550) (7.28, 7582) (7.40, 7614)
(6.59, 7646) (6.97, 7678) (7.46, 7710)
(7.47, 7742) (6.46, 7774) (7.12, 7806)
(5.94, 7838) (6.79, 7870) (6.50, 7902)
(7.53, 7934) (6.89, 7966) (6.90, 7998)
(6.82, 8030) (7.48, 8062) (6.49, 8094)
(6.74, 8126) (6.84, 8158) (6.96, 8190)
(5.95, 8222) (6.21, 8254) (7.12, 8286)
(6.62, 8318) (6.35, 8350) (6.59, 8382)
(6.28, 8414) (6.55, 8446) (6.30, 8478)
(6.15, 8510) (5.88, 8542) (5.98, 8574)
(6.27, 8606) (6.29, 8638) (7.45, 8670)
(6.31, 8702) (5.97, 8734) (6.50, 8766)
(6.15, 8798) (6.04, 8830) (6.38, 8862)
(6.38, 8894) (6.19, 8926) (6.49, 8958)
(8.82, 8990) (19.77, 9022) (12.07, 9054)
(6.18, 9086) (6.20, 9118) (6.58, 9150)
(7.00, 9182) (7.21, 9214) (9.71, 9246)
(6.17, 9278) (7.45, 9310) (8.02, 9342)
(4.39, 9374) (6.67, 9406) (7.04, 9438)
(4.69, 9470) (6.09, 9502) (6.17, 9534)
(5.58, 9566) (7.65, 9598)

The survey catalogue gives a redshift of 0.37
